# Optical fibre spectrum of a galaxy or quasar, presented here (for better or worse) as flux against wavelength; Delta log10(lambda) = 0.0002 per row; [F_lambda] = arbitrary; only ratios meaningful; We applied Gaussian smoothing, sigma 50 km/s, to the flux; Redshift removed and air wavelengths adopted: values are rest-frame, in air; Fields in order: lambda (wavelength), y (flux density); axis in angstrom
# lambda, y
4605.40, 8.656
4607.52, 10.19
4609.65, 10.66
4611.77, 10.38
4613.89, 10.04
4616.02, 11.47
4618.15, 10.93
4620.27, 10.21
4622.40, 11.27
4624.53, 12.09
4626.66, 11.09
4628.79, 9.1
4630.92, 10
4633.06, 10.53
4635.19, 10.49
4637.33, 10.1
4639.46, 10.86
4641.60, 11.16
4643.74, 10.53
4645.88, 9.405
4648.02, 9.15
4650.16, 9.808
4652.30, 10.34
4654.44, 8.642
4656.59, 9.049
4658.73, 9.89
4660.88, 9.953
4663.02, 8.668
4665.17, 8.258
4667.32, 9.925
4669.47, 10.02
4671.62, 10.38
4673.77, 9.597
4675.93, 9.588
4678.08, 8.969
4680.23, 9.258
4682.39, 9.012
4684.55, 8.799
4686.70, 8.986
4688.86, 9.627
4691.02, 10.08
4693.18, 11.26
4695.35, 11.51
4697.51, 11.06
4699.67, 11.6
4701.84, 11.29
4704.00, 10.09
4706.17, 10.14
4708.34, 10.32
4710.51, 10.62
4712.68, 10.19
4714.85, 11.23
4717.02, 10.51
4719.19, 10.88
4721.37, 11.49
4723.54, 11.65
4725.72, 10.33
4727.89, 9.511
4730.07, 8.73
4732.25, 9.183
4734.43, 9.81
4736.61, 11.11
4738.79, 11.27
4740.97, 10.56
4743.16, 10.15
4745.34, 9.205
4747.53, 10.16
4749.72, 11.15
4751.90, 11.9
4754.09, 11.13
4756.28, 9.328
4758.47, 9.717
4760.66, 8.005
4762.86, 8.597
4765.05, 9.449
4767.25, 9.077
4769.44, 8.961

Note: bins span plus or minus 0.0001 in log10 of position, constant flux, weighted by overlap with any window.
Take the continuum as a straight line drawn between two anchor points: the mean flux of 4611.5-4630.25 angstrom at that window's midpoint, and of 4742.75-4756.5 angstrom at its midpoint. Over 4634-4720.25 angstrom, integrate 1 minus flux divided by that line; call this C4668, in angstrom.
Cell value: 4.9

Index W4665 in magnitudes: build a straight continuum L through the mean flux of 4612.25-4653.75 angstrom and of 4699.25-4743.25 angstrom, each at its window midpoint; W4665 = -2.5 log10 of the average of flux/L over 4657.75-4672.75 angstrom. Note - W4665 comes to 0.09 mag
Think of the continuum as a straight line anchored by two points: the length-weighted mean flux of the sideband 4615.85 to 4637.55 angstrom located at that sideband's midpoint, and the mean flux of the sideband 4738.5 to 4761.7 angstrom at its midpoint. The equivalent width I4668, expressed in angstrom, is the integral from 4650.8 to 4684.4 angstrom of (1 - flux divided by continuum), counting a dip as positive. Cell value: 3.4 angstrom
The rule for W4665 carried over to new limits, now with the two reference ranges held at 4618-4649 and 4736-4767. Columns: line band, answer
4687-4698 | -0.03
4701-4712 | -0.03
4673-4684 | 0.12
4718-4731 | -0.03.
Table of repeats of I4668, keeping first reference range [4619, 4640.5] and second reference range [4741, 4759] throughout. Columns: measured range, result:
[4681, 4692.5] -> 1.2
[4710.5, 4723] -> -0.5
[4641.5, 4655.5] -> 1.0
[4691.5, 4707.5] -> -0.7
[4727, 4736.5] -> 0.8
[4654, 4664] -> 1.2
